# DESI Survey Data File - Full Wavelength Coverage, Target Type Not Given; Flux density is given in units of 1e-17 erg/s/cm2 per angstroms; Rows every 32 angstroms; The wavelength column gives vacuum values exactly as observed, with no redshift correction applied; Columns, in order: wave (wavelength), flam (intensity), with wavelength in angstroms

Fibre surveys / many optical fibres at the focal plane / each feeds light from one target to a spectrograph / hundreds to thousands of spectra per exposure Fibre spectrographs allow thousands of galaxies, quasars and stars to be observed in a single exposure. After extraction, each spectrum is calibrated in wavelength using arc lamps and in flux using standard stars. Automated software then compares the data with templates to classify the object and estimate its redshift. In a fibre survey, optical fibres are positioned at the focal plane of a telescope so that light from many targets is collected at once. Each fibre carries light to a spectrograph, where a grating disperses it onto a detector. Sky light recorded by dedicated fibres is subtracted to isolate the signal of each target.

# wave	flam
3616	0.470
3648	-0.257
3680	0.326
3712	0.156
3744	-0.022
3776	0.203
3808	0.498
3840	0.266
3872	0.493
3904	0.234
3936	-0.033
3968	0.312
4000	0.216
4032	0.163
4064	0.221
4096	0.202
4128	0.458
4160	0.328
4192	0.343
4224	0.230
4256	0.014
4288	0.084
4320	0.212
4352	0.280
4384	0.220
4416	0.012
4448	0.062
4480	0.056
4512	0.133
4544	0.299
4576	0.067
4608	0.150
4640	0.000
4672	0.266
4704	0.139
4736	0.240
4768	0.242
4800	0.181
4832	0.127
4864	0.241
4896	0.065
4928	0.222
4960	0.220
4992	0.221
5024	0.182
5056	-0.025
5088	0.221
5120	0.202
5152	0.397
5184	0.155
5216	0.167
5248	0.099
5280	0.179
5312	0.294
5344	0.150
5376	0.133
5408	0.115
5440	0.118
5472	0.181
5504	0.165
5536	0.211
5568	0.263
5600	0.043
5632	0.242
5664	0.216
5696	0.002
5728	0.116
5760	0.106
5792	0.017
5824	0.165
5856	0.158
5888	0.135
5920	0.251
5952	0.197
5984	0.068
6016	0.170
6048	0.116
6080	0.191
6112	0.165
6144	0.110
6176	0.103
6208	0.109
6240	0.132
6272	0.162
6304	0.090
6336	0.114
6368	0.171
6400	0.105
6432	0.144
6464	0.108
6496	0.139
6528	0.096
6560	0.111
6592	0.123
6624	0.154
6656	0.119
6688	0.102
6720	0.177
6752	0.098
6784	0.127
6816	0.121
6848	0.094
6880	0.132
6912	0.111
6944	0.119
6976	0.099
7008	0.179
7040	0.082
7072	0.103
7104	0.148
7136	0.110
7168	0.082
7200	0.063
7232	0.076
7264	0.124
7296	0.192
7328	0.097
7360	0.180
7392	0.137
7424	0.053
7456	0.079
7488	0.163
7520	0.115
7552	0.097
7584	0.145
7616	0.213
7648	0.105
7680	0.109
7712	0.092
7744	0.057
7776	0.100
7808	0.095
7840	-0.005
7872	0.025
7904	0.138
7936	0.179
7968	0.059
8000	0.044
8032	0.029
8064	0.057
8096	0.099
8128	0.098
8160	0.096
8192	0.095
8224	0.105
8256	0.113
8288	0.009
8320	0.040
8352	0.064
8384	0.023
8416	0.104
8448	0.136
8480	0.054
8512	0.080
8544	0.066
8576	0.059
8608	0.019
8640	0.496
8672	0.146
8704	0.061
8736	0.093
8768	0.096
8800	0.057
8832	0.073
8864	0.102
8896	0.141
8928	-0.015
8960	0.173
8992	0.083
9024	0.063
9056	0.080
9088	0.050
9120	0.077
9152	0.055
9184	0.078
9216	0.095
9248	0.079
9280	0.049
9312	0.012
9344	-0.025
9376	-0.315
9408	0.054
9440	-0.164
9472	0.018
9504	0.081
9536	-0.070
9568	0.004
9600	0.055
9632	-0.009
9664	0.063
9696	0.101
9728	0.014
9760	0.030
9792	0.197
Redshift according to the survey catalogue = 1.316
